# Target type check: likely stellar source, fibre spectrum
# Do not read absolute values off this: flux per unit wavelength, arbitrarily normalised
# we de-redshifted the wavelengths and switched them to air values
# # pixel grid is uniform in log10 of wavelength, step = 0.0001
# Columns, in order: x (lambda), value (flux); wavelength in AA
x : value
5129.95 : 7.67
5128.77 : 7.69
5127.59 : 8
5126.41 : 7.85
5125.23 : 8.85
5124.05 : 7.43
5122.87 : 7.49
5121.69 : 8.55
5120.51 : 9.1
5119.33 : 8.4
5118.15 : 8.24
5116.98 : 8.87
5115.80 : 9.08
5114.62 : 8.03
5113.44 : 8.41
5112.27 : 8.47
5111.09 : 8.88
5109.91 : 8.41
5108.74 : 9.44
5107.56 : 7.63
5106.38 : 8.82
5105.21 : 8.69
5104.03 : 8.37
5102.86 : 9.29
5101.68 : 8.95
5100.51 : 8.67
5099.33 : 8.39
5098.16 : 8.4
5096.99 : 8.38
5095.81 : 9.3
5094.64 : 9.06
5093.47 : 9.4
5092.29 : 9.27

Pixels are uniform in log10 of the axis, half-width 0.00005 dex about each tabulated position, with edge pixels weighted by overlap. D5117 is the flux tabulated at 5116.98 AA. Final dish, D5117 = 8.87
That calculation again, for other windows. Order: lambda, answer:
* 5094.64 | 9.06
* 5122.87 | 7.49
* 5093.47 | 9.4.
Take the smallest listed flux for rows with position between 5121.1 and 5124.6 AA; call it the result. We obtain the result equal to 7.43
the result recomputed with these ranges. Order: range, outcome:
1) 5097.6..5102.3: 8.39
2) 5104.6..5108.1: 7.63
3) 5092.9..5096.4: 9.06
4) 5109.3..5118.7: 8.03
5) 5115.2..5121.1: 8.24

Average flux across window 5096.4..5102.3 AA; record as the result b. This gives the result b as 8.56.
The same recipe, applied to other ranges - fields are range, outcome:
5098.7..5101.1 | 8.54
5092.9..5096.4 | 9.26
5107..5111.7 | 8.59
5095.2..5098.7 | 8.7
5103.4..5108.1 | 8.4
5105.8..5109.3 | 8.6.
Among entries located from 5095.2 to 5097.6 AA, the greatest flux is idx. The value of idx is 9.3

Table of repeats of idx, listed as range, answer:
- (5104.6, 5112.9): 9.44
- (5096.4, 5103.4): 9.29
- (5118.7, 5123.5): 9.1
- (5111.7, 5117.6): 9.08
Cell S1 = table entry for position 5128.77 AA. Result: 7.69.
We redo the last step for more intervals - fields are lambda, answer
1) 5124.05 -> 7.43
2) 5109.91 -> 8.41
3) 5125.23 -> 8.85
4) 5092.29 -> 9.27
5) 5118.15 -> 8.24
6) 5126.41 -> 7.85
